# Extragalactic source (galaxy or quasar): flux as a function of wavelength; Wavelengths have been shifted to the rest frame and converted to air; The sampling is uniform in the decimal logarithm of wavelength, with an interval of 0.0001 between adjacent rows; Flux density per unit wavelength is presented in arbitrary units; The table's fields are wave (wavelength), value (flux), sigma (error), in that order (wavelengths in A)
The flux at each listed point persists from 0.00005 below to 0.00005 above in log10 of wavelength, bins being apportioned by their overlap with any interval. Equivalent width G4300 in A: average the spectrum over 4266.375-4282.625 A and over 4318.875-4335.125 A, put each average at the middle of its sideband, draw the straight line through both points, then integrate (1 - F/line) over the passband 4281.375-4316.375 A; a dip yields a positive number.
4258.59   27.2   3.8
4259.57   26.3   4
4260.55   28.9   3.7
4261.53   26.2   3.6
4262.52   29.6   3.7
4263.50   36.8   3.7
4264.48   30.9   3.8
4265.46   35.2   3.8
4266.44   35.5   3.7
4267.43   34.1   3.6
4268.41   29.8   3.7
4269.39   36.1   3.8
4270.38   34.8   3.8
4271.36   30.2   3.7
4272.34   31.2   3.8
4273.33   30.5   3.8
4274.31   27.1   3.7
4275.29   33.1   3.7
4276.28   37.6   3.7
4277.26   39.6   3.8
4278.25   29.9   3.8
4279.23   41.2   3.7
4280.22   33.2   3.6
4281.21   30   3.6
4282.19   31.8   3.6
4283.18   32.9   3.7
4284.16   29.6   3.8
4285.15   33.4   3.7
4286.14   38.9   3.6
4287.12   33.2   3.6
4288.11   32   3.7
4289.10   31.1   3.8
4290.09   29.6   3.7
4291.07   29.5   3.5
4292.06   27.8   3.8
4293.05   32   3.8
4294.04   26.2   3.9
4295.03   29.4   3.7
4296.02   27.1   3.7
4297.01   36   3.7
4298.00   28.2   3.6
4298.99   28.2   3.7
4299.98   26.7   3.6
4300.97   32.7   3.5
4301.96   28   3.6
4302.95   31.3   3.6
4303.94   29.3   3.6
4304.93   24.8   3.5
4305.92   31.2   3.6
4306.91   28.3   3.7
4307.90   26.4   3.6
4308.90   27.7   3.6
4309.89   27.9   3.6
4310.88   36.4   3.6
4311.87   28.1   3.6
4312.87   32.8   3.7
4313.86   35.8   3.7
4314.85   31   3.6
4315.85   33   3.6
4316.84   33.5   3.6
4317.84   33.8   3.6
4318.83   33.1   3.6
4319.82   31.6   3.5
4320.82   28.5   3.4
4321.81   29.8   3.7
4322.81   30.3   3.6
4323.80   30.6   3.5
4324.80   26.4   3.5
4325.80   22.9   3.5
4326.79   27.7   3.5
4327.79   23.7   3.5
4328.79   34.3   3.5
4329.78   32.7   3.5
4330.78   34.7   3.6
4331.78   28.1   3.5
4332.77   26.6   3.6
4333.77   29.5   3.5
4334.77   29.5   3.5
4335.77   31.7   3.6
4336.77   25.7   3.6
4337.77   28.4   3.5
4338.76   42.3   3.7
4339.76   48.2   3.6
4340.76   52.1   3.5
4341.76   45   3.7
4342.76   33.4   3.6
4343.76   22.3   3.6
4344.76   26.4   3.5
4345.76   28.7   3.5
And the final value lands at 1.0 A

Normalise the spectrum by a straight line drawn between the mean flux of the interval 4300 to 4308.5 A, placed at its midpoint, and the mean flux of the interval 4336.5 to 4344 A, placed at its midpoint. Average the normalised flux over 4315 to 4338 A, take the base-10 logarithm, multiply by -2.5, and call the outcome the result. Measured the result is 0.15 mag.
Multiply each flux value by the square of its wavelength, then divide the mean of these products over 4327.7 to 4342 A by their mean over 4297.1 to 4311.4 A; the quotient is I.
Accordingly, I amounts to 1.2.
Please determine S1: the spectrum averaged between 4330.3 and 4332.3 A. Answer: 31.4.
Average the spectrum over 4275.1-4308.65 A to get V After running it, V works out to 31.1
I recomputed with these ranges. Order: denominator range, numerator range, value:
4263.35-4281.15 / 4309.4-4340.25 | 0.95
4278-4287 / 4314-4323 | 0.97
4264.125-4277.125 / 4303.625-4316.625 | 0.94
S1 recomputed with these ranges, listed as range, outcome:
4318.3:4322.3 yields 30.8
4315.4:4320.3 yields 33.1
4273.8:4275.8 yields 30.2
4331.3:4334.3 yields 28.1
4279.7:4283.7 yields 32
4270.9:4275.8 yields 30.4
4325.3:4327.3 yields 25.3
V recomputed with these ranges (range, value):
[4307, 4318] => 31.3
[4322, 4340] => 30.5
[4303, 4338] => 29.9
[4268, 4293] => 32.6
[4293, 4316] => 29.8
